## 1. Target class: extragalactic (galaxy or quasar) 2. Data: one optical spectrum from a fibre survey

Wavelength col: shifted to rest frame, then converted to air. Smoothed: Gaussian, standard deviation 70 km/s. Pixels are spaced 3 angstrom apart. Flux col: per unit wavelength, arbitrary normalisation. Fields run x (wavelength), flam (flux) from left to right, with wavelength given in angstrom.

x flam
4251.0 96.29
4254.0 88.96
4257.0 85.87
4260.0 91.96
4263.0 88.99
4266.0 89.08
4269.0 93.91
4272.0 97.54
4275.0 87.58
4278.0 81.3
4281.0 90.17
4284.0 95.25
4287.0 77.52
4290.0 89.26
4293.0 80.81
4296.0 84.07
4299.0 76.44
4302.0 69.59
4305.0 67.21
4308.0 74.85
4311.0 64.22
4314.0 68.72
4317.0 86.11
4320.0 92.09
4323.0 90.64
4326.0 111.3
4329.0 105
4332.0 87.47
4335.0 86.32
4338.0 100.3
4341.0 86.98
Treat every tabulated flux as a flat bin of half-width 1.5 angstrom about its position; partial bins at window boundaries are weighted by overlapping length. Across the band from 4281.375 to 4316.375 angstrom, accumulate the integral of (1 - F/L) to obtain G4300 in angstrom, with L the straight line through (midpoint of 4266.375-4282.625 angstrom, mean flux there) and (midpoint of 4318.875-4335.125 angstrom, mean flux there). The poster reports 5.7 angstrom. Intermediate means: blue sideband 90.1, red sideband 96.3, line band 77.7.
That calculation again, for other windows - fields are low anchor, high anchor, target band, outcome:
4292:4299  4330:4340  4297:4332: 1.6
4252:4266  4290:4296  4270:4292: -0.7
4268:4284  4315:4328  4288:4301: 1.4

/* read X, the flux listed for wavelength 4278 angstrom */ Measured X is 81.3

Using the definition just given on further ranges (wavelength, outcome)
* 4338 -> 100.3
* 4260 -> 91.96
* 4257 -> 85.87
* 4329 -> 105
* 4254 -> 88.96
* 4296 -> 84.07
